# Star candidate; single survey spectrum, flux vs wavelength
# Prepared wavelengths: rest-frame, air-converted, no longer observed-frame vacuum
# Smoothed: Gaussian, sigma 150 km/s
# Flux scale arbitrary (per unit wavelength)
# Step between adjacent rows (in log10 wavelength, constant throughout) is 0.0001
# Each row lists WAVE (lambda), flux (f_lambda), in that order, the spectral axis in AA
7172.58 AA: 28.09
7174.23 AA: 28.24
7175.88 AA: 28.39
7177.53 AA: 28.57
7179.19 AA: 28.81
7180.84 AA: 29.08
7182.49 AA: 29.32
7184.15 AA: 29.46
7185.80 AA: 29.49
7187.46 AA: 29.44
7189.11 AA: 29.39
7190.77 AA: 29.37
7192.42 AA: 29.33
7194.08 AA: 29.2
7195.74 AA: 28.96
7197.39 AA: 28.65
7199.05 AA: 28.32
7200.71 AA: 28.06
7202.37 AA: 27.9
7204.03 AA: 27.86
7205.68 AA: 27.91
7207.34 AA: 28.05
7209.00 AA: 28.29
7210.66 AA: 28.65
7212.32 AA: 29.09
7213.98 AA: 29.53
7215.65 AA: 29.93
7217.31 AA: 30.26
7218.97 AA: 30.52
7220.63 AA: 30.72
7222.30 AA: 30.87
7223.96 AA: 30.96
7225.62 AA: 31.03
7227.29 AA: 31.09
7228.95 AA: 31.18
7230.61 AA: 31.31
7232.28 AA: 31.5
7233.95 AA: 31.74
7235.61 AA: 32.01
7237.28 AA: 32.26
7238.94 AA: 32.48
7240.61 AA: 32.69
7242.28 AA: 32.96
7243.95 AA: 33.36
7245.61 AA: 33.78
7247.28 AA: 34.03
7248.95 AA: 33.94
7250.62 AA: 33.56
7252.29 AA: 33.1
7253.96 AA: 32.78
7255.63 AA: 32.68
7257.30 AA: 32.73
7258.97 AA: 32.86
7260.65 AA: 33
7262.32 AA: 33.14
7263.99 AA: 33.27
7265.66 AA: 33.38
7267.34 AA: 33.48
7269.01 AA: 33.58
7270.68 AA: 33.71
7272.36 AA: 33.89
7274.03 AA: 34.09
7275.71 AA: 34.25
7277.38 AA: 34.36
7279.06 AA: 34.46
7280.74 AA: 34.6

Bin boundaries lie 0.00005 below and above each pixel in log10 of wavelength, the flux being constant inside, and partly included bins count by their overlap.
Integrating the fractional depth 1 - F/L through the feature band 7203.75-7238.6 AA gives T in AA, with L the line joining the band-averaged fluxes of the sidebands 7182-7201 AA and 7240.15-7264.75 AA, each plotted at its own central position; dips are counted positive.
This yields 0.9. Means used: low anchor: 29.1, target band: 30.3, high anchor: 33.2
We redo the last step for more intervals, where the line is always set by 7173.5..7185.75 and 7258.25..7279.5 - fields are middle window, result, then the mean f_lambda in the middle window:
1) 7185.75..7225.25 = 1.37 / 29.2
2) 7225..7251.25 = -0.35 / 32.4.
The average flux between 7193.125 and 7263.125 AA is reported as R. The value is 31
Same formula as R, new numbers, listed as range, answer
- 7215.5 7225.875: 30.7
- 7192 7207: 28.4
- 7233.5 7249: 32.9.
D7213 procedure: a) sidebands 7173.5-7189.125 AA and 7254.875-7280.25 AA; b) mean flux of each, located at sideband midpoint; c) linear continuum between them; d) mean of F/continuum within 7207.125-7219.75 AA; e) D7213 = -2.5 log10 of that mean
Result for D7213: 0.05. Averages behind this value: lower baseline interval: 29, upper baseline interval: 33.5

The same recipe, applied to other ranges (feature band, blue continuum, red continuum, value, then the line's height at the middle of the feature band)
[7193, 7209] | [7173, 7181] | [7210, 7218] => 0.03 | 29.2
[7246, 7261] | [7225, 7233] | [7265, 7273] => -0.02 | 32.7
